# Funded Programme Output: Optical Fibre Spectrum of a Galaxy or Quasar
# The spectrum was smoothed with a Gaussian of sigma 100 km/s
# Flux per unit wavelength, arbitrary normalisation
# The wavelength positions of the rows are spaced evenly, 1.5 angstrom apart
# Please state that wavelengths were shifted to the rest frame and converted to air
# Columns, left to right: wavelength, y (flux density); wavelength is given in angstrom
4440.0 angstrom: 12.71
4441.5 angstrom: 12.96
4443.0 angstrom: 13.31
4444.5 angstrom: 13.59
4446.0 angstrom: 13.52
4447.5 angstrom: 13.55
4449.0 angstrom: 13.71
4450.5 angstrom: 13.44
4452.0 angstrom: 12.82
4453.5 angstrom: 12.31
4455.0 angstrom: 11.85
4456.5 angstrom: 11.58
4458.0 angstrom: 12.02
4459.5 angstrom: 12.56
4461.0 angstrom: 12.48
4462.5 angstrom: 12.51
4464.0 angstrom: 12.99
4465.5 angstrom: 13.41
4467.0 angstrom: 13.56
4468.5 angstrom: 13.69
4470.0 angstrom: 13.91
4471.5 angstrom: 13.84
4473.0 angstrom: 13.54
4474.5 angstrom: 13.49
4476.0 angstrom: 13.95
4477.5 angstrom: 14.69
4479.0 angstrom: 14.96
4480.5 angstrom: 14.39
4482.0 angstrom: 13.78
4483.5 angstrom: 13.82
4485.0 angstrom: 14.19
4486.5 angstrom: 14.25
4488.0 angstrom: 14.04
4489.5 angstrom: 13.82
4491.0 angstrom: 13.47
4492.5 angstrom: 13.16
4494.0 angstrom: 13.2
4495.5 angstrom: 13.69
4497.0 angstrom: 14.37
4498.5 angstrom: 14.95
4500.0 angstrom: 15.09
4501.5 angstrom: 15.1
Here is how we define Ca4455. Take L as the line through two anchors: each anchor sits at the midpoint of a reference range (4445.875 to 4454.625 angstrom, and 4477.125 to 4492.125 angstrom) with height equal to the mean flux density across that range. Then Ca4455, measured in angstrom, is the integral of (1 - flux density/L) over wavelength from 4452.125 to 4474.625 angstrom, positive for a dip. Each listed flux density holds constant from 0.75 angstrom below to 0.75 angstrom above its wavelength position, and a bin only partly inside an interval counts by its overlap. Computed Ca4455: 1.0 angstrom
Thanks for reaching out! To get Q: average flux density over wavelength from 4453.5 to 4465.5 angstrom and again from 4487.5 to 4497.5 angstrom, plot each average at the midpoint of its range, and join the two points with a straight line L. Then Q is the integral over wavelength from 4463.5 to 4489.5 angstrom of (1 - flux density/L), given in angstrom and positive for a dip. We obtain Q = -1.8 angstrom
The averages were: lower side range 12.4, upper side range 13.7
